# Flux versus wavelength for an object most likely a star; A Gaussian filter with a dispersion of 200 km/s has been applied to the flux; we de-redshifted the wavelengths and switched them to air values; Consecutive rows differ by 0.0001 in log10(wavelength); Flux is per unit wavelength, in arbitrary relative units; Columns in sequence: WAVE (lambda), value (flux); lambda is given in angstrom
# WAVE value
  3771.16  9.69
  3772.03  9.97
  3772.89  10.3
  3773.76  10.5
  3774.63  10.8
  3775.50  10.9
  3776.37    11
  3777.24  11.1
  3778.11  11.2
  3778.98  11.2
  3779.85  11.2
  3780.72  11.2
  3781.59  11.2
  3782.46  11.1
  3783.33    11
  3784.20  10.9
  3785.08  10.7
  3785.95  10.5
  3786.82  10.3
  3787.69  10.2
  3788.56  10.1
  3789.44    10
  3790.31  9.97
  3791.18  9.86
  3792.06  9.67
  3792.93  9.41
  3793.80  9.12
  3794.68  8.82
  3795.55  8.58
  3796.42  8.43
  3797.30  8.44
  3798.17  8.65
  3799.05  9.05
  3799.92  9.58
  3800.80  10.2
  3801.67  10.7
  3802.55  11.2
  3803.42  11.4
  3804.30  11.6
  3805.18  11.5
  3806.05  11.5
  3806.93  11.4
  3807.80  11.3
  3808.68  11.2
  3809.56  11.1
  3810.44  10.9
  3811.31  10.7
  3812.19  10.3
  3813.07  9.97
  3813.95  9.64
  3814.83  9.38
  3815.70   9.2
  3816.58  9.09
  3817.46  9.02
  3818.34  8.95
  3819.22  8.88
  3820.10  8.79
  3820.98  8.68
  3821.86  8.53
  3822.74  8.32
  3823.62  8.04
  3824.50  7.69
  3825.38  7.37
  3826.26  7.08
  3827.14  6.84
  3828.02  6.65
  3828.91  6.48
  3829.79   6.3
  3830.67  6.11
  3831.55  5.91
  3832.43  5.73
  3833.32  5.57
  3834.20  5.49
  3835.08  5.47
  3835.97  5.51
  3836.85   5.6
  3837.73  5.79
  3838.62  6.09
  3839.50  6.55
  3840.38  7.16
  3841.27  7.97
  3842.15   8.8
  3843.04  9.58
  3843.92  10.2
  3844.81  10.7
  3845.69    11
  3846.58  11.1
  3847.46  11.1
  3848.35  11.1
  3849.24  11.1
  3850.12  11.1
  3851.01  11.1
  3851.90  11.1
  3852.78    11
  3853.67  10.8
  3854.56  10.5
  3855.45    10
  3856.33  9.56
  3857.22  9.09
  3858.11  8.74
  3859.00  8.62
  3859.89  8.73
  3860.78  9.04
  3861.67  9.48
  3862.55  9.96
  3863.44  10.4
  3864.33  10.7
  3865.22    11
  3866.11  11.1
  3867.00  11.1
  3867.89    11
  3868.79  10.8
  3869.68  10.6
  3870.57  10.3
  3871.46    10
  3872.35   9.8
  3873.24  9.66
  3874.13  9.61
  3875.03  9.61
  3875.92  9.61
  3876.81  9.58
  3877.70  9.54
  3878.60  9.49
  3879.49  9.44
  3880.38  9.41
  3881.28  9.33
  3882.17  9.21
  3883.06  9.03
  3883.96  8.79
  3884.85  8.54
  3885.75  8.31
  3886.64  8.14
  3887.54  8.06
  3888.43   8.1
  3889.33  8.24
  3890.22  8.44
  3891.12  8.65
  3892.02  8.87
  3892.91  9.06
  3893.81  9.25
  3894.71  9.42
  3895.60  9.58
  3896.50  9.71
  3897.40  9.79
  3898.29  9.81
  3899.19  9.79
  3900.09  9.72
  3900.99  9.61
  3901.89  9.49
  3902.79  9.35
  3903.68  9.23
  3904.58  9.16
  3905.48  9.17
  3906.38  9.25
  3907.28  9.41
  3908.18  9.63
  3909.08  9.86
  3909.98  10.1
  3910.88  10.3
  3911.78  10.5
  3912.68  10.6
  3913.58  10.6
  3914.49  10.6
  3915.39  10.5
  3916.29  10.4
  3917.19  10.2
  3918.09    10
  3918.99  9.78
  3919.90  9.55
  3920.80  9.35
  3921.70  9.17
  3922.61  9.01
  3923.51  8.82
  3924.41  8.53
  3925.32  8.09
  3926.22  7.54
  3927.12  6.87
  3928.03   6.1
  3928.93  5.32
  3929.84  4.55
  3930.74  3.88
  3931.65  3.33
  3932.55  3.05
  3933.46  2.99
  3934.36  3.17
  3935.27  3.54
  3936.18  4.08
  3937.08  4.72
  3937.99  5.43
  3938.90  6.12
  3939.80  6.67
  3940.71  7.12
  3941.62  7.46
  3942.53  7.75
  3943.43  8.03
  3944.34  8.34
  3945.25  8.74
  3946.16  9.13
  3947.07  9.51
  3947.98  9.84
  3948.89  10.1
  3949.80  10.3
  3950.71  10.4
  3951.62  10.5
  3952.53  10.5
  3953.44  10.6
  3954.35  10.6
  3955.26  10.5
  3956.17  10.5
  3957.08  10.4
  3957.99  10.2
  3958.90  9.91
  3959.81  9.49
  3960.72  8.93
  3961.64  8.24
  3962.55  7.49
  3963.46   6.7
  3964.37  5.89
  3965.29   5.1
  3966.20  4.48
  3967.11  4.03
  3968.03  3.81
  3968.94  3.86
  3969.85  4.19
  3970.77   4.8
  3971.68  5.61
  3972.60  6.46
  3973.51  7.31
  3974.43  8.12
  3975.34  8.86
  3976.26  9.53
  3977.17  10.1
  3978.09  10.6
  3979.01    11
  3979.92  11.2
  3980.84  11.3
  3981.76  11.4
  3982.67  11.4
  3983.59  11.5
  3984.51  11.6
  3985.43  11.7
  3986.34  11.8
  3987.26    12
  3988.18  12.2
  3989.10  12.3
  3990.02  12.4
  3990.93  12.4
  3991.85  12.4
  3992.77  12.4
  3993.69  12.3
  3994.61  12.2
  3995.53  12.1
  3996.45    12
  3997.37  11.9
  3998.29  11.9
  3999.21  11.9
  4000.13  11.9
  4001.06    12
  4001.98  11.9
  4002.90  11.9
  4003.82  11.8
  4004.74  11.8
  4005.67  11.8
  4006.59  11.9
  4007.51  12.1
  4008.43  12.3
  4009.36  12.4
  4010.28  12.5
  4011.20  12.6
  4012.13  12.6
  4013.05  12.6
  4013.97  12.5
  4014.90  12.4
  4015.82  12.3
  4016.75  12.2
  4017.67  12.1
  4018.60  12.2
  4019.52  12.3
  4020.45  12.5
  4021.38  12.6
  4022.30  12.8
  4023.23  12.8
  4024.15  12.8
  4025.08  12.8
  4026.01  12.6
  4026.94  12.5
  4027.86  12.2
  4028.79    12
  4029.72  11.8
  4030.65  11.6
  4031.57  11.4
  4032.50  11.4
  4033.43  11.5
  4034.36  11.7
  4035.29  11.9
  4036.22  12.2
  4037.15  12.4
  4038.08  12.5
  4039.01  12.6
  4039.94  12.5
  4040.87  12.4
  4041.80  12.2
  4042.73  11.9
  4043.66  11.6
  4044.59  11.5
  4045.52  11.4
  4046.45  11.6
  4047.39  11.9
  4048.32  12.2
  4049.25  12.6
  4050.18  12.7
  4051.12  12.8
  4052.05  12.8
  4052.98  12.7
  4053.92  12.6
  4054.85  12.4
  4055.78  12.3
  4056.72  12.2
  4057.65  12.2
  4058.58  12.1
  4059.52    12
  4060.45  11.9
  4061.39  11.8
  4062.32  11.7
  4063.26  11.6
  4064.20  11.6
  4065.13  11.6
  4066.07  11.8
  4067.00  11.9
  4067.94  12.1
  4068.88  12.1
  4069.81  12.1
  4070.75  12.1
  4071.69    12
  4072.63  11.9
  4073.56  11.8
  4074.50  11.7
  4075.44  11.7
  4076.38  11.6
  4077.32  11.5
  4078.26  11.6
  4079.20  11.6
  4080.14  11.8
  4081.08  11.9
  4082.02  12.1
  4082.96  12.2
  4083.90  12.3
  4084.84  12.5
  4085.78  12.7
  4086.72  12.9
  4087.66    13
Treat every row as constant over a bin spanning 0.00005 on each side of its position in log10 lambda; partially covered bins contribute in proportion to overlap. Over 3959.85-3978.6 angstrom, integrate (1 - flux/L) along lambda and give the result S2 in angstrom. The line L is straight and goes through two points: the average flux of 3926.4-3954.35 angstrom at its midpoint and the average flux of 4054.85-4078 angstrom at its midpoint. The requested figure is 3.13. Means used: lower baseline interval 7.01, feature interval 6.78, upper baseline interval 11.9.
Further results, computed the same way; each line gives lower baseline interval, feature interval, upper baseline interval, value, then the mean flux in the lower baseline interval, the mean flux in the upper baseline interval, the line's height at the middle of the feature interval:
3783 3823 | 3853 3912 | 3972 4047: 6.0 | 9.93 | 11.8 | 10.6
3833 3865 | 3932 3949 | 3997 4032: 6.8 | 9.08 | 12.2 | 10.8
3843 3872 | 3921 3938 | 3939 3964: 6.6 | 10.4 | 9.13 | 9.42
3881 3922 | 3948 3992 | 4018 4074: 6.0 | 9.43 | 12.1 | 10.7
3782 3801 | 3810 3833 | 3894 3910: 3.5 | 9.75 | 9.54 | 9.69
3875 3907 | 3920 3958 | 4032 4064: 9.3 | 9.16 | 12.1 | 10.1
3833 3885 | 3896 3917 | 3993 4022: 0.9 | 9.38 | 12.2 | 10.3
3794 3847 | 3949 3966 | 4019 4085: 2.4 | 8.69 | 12.1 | 10.7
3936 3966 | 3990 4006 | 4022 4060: -2.5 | 8.47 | 12.2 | 10.4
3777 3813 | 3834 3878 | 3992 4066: 5.5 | 10.4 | 12.2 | 10.9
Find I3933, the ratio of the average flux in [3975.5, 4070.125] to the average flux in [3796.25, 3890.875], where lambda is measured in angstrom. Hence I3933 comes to 1.3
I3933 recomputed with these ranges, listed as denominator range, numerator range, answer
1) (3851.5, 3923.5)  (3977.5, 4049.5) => 1.25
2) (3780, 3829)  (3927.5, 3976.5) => 0.74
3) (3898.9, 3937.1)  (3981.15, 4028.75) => 1.50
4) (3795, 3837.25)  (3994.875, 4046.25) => 1.39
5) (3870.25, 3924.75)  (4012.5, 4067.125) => 1.29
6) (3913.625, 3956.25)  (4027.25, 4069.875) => 1.52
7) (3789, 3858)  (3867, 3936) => 0.97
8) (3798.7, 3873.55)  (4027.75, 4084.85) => 1.30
